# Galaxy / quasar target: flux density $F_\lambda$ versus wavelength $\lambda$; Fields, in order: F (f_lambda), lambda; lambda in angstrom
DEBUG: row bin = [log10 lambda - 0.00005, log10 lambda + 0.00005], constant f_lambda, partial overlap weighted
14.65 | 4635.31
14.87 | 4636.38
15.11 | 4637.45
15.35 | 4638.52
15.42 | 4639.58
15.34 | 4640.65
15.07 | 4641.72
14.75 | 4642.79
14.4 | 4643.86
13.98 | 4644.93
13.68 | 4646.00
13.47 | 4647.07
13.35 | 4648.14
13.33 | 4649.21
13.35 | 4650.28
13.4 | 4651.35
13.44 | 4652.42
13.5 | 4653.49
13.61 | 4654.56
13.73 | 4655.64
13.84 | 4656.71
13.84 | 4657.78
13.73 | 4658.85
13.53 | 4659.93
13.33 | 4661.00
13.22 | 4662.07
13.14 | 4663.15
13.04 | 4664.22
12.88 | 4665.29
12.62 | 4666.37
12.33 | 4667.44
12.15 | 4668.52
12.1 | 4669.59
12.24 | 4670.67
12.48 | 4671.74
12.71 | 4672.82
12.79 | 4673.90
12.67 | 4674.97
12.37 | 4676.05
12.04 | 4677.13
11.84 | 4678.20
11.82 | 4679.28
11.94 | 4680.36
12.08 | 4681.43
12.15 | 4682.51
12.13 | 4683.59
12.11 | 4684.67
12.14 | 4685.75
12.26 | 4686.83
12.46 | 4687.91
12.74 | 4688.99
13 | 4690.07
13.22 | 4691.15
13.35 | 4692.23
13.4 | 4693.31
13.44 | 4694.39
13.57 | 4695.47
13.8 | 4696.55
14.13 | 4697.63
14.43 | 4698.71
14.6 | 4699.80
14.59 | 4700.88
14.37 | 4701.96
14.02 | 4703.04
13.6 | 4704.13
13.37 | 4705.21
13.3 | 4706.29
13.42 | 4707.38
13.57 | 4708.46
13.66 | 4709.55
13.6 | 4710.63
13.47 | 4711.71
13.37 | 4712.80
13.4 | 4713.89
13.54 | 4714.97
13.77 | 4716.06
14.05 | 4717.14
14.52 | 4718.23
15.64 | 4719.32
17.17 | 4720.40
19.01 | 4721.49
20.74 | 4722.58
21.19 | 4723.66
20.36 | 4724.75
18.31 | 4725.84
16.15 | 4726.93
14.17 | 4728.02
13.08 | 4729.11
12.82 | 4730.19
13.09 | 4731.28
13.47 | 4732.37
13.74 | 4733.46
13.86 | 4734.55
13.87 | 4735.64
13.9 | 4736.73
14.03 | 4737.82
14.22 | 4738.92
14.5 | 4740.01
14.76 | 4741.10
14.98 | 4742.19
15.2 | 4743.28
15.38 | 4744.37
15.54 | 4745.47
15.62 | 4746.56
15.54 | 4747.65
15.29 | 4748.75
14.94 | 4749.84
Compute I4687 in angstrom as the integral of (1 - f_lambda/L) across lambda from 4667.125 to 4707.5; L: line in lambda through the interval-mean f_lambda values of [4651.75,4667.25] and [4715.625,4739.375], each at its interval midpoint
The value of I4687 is 3.77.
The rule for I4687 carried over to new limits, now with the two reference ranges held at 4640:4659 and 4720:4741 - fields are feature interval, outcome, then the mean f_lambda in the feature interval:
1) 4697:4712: 1.2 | 13.9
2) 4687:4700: 1.2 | 13.4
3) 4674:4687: 2.2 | 12.1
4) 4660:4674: 1.5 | 12.7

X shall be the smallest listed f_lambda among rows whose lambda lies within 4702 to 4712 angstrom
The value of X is 13.3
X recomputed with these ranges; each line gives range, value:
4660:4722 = 11.82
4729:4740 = 12.82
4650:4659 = 13.35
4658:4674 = 12.1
